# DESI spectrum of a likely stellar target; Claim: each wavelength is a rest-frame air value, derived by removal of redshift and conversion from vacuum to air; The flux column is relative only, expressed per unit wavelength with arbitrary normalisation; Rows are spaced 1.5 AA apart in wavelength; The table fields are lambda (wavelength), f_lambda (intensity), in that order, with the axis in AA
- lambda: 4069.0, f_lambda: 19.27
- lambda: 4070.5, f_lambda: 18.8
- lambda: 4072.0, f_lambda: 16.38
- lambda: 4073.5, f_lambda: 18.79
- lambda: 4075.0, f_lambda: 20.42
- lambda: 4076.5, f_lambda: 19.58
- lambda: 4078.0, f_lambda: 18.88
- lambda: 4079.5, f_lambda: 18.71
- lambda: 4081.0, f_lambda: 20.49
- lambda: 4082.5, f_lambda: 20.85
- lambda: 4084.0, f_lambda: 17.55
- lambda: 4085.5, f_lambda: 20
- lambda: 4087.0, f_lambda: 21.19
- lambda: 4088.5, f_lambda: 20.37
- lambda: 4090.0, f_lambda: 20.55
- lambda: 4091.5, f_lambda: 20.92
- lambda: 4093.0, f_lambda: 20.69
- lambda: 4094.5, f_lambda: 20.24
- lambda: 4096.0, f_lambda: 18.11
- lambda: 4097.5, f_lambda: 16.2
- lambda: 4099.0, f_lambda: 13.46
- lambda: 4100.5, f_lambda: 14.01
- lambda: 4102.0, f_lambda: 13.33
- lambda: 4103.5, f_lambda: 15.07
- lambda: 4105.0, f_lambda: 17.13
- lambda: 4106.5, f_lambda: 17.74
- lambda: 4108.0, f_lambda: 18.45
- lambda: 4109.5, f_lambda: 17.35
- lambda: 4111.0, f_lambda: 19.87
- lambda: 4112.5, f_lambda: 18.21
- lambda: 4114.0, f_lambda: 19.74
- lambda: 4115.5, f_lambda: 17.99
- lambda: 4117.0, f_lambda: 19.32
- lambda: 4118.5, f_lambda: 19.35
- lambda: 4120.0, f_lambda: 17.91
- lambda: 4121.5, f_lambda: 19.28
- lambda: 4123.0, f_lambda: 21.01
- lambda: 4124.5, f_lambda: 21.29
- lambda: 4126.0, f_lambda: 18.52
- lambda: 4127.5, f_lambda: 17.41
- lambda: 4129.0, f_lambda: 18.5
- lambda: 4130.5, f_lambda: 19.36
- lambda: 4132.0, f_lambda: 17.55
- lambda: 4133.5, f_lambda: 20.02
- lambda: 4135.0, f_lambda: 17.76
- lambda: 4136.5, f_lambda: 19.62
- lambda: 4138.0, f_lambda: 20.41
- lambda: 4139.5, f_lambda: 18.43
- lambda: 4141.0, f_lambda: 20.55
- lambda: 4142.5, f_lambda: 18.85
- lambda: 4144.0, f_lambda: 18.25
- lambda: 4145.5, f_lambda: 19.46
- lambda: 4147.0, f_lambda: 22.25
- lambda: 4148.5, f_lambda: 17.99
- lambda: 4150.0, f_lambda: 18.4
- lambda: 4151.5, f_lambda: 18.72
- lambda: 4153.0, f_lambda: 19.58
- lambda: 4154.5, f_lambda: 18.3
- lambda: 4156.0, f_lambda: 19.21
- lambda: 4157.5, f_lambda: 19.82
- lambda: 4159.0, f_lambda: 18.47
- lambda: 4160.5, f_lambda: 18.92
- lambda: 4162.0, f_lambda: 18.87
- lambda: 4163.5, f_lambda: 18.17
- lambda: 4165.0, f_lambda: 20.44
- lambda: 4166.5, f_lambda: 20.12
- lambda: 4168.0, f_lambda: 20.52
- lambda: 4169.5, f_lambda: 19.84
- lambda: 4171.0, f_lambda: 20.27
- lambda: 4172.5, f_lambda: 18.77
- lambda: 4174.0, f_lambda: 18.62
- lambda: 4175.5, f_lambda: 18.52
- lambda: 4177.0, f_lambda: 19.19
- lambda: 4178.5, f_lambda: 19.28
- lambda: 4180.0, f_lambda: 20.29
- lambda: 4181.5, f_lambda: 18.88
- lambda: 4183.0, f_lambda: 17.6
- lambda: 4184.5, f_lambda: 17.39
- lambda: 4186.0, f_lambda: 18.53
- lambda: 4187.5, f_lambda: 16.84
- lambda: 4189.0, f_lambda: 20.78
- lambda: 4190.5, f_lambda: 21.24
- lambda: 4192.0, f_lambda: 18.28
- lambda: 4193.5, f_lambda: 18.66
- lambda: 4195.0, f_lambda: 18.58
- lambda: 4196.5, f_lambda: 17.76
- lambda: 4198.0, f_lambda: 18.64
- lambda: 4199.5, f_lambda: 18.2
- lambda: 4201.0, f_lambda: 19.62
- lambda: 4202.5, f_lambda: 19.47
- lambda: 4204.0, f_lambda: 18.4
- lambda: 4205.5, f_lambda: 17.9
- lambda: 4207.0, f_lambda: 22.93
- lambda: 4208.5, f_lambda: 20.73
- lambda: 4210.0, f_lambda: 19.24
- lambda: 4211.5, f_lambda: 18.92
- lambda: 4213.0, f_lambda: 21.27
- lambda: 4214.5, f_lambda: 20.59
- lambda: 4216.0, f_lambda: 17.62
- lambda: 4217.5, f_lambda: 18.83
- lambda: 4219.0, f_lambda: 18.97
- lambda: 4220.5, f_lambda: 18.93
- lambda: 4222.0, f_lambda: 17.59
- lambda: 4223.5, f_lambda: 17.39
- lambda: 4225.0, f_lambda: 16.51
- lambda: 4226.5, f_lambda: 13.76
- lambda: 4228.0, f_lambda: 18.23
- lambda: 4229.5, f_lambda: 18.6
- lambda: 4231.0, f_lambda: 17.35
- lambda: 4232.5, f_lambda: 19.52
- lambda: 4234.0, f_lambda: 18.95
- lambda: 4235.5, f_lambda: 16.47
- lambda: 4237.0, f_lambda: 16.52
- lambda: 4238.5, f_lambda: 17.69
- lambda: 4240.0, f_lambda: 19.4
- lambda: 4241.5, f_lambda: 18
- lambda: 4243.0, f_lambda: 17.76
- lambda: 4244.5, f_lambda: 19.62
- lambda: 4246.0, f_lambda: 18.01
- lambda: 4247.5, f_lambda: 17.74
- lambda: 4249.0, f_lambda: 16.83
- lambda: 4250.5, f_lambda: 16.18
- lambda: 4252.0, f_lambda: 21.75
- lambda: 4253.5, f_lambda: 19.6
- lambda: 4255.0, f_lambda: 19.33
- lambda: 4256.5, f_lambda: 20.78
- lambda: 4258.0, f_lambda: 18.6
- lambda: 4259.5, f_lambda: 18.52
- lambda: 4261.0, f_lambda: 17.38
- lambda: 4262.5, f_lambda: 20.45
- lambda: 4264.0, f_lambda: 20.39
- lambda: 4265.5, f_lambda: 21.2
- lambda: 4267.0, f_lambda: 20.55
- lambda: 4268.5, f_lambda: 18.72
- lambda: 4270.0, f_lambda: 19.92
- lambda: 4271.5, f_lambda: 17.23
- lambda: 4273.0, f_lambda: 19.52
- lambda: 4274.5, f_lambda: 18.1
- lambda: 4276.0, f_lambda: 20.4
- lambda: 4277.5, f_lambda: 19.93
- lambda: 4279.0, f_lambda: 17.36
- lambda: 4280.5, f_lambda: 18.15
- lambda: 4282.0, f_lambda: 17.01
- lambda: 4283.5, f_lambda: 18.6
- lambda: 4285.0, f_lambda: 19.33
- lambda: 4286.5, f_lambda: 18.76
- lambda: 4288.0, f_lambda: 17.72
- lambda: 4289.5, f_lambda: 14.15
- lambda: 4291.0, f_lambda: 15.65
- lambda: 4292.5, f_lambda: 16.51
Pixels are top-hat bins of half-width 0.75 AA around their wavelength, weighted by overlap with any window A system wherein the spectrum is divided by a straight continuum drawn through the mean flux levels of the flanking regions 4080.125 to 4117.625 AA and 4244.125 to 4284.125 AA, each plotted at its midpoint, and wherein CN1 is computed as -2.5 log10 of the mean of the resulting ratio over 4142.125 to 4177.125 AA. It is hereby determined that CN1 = -0.04 mag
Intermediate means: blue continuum 18.4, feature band 19.2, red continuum 19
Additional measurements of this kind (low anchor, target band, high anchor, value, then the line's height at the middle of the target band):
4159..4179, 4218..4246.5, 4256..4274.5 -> 0.09 mag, 19.3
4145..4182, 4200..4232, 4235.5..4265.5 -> 0.01 mag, 18.9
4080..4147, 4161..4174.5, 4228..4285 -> -0.05 mag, 18.7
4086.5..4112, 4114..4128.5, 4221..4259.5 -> -0.07 mag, 17.9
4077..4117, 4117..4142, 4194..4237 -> -0.04 mag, 18.4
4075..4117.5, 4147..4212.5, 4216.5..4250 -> -0.06 mag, 18.1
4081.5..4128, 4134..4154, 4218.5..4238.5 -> -0.06 mag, 18.2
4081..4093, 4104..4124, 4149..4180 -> 0.07 mag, 19.9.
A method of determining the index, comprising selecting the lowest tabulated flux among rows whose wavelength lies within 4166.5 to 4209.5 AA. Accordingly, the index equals 16.84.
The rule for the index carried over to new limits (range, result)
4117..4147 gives 17.41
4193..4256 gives 13.76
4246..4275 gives 16.18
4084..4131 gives 13.33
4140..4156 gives 17.99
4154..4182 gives 18.17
